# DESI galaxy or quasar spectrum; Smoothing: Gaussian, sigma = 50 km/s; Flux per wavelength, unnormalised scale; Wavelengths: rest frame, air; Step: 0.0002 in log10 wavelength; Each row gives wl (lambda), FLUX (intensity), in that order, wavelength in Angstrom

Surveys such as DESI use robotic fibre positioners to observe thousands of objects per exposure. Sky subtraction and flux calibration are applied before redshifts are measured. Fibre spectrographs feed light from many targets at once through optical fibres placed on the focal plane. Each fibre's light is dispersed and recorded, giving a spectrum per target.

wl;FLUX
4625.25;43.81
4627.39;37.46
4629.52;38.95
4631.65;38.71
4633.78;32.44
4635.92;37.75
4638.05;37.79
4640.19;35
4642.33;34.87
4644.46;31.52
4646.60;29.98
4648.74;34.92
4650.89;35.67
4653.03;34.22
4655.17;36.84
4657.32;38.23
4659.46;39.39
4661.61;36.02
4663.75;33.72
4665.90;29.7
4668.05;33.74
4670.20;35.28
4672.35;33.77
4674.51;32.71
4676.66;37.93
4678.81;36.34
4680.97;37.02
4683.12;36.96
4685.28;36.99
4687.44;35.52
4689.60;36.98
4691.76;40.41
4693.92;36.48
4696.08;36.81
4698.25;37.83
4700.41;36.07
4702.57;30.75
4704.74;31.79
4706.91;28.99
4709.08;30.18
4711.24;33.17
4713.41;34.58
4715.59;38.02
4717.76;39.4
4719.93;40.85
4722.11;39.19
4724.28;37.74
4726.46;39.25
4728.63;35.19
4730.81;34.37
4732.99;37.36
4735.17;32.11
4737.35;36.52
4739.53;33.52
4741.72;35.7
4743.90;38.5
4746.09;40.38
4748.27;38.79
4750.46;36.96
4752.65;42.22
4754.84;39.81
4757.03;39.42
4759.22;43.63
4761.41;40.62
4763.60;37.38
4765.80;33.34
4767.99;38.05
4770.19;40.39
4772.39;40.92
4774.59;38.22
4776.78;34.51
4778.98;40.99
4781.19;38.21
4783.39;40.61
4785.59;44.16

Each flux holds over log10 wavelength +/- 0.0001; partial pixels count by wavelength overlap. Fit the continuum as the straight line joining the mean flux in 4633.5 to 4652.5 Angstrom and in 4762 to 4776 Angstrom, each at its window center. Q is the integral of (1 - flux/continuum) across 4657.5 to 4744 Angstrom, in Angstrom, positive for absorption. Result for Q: 1.1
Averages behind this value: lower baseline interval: 34.5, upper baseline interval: 38.1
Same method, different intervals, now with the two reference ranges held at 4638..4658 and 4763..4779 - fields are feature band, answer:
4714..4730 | -0.78 Angstrom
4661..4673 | 0.53 Angstrom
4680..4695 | -0.64 Angstrom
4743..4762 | -1.38 Angstrom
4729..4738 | 0.44 Angstrom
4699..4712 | 1.51 Angstrom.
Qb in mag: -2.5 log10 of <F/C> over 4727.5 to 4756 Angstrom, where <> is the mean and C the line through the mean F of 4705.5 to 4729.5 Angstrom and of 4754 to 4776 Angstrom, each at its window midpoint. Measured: 0.02 mag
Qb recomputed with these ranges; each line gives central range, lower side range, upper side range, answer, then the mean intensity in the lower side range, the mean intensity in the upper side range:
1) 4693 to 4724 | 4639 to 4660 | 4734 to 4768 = 0.04 mag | 35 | 37.9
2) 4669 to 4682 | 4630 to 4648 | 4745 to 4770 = 0.02 mag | 34.9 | 39.2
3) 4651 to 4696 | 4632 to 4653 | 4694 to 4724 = -0.03 mag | 34.6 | 35.3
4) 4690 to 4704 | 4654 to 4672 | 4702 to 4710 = -0.16 mag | 35.3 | 30.4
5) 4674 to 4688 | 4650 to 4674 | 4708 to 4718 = -0.04 mag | 35.1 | 34.7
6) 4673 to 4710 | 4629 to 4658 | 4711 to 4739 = 0.03 mag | 35.4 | 36.8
